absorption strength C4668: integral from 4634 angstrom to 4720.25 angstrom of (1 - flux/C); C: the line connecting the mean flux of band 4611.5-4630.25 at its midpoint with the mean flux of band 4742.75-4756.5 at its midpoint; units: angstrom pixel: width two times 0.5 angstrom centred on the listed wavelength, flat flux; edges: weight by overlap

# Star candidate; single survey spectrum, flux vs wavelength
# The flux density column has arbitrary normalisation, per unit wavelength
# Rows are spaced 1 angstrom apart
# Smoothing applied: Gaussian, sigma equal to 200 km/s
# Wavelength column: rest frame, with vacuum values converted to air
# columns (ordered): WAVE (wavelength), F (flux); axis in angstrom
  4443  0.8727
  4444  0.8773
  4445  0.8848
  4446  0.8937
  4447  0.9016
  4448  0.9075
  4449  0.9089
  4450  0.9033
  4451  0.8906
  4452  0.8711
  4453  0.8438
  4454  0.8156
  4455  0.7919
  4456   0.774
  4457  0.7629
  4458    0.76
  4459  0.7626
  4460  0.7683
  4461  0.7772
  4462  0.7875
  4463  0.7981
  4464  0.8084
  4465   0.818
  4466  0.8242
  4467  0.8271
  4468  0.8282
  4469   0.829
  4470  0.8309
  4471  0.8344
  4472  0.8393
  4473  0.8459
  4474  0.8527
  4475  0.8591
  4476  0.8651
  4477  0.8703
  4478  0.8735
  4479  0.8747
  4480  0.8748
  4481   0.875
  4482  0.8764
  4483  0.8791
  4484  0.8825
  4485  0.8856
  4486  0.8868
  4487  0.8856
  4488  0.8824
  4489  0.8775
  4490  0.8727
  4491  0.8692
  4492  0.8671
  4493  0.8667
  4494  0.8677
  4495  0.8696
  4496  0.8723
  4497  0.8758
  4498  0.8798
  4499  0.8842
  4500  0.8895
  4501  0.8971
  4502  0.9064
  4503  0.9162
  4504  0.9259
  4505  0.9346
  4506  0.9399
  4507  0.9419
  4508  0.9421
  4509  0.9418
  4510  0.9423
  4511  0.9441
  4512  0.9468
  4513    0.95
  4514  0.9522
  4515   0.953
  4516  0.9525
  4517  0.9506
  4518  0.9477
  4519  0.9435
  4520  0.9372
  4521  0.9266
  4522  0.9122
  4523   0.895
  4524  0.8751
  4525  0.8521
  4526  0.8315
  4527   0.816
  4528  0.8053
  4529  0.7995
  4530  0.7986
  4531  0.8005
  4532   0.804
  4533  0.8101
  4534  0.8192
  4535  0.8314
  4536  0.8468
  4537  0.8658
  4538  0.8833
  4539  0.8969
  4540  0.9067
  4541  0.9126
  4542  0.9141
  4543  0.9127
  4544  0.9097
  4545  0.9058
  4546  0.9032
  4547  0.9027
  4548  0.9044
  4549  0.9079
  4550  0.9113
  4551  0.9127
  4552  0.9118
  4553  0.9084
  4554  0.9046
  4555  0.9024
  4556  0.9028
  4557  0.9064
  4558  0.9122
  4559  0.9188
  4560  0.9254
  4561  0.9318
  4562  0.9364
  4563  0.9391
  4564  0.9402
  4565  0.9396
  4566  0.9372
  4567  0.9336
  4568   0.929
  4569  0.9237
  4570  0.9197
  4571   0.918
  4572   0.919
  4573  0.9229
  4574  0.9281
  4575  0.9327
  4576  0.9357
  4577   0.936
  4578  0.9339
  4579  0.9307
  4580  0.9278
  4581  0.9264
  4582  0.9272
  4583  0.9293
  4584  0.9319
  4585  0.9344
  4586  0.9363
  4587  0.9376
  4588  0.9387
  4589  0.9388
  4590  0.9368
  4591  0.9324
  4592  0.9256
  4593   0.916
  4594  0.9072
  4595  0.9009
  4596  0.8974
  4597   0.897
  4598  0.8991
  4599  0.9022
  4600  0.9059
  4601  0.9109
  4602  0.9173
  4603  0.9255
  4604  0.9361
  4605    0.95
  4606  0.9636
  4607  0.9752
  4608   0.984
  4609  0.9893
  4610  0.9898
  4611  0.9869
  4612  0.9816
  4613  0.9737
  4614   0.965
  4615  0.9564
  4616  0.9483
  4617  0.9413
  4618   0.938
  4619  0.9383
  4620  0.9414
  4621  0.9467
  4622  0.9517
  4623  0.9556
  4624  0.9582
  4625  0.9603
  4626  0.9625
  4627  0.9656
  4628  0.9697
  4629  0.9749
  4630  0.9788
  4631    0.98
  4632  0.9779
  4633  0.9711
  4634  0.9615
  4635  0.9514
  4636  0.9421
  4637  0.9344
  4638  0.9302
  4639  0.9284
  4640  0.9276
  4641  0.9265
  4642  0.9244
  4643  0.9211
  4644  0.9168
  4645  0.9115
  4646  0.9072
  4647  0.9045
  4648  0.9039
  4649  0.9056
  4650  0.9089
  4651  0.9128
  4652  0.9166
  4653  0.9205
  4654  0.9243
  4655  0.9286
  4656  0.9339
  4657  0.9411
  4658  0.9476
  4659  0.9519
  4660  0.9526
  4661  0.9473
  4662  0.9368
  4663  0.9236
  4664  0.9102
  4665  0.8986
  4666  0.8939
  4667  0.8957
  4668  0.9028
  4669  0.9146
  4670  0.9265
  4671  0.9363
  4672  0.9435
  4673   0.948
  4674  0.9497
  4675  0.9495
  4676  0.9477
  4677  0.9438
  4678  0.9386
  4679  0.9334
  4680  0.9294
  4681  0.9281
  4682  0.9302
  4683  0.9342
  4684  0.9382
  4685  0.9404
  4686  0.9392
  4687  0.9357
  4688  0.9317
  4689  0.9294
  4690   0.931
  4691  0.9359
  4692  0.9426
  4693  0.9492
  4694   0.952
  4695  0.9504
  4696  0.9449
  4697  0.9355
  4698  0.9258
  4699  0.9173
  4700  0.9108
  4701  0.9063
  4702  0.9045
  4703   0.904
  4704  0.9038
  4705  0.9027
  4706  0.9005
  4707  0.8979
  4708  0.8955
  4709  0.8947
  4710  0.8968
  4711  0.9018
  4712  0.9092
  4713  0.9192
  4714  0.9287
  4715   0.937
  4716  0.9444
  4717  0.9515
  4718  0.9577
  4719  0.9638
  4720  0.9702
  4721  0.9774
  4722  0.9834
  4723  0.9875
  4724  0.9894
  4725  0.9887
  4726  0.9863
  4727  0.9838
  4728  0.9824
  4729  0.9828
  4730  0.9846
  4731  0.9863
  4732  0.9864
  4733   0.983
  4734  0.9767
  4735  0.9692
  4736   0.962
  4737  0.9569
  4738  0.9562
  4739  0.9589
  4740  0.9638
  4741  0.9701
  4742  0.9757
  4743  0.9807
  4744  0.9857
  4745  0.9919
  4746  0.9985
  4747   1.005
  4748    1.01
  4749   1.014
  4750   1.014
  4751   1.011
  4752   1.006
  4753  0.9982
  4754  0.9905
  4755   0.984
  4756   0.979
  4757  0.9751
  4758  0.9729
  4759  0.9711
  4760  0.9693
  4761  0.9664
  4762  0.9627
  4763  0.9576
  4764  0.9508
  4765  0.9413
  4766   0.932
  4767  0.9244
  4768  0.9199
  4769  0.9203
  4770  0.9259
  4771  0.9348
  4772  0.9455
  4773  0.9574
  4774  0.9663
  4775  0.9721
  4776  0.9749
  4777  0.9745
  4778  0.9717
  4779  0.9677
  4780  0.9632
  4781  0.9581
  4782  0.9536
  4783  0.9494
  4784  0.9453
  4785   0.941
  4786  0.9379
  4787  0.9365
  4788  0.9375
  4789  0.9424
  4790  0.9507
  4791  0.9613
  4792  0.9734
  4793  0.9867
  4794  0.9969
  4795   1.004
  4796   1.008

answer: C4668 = 4.3 angstrom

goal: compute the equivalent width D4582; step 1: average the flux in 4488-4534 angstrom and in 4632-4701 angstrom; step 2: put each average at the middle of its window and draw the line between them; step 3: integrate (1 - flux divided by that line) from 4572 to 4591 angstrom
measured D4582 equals -0.5 angstrom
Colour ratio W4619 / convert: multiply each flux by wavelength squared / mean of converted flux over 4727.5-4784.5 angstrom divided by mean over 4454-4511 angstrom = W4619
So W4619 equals 1.3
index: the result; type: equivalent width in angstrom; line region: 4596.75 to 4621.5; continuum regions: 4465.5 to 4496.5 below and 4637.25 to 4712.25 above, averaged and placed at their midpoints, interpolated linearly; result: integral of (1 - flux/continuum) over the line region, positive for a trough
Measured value -1.2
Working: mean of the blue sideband 0.863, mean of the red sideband 0.925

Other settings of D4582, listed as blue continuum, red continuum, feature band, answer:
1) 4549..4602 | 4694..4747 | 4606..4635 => -1.05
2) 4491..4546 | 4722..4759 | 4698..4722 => 1.21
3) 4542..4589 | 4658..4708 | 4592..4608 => 0.03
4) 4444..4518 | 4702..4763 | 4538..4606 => -1.13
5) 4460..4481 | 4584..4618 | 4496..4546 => -1.10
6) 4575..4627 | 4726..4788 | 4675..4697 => 0.39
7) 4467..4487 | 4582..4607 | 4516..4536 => 0.56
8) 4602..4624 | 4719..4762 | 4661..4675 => 0.65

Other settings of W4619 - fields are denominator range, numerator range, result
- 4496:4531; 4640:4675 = 1.09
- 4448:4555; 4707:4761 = 1.23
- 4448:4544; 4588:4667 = 1.14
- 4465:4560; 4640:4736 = 1.14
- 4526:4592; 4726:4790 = 1.17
